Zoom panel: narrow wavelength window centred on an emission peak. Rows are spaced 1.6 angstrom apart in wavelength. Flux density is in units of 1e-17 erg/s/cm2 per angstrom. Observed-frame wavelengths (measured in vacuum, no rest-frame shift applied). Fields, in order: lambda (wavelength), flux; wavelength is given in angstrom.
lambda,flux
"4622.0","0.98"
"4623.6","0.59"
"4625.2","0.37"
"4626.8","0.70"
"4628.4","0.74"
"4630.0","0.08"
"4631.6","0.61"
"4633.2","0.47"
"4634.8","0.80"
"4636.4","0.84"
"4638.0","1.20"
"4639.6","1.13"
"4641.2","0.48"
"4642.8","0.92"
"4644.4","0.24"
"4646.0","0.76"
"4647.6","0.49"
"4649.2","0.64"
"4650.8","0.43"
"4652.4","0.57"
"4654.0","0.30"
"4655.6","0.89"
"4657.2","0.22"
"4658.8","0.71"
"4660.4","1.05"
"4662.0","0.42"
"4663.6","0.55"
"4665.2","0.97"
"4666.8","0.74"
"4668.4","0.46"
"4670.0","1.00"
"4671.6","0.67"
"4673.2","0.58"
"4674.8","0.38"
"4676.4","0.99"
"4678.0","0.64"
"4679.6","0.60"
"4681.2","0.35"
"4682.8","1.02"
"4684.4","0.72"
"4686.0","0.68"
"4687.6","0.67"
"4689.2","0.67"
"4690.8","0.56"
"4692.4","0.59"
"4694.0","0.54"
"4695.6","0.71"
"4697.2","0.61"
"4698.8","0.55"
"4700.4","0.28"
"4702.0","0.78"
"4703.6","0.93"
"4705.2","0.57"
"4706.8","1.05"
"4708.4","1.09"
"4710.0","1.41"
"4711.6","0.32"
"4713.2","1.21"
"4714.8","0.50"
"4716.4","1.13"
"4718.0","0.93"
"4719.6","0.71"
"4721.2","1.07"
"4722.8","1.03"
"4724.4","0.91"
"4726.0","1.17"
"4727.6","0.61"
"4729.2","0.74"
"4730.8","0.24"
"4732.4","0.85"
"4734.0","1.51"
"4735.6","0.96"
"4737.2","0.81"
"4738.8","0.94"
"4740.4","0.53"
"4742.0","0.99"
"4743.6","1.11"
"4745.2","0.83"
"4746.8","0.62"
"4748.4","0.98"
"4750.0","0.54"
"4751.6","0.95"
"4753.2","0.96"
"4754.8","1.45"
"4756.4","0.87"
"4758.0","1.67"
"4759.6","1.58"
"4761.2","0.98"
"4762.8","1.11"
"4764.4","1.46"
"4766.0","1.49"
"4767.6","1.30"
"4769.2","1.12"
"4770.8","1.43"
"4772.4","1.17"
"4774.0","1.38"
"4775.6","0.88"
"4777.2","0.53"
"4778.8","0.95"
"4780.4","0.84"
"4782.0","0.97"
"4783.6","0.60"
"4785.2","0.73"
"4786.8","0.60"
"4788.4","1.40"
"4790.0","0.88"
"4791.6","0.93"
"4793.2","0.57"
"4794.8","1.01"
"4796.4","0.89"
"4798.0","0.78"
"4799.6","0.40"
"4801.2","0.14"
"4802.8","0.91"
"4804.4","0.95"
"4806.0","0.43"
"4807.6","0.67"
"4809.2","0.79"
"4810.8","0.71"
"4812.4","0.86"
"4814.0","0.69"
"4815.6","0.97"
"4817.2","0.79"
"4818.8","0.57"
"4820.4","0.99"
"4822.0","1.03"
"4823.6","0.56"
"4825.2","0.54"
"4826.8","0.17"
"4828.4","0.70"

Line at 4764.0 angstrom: C III]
